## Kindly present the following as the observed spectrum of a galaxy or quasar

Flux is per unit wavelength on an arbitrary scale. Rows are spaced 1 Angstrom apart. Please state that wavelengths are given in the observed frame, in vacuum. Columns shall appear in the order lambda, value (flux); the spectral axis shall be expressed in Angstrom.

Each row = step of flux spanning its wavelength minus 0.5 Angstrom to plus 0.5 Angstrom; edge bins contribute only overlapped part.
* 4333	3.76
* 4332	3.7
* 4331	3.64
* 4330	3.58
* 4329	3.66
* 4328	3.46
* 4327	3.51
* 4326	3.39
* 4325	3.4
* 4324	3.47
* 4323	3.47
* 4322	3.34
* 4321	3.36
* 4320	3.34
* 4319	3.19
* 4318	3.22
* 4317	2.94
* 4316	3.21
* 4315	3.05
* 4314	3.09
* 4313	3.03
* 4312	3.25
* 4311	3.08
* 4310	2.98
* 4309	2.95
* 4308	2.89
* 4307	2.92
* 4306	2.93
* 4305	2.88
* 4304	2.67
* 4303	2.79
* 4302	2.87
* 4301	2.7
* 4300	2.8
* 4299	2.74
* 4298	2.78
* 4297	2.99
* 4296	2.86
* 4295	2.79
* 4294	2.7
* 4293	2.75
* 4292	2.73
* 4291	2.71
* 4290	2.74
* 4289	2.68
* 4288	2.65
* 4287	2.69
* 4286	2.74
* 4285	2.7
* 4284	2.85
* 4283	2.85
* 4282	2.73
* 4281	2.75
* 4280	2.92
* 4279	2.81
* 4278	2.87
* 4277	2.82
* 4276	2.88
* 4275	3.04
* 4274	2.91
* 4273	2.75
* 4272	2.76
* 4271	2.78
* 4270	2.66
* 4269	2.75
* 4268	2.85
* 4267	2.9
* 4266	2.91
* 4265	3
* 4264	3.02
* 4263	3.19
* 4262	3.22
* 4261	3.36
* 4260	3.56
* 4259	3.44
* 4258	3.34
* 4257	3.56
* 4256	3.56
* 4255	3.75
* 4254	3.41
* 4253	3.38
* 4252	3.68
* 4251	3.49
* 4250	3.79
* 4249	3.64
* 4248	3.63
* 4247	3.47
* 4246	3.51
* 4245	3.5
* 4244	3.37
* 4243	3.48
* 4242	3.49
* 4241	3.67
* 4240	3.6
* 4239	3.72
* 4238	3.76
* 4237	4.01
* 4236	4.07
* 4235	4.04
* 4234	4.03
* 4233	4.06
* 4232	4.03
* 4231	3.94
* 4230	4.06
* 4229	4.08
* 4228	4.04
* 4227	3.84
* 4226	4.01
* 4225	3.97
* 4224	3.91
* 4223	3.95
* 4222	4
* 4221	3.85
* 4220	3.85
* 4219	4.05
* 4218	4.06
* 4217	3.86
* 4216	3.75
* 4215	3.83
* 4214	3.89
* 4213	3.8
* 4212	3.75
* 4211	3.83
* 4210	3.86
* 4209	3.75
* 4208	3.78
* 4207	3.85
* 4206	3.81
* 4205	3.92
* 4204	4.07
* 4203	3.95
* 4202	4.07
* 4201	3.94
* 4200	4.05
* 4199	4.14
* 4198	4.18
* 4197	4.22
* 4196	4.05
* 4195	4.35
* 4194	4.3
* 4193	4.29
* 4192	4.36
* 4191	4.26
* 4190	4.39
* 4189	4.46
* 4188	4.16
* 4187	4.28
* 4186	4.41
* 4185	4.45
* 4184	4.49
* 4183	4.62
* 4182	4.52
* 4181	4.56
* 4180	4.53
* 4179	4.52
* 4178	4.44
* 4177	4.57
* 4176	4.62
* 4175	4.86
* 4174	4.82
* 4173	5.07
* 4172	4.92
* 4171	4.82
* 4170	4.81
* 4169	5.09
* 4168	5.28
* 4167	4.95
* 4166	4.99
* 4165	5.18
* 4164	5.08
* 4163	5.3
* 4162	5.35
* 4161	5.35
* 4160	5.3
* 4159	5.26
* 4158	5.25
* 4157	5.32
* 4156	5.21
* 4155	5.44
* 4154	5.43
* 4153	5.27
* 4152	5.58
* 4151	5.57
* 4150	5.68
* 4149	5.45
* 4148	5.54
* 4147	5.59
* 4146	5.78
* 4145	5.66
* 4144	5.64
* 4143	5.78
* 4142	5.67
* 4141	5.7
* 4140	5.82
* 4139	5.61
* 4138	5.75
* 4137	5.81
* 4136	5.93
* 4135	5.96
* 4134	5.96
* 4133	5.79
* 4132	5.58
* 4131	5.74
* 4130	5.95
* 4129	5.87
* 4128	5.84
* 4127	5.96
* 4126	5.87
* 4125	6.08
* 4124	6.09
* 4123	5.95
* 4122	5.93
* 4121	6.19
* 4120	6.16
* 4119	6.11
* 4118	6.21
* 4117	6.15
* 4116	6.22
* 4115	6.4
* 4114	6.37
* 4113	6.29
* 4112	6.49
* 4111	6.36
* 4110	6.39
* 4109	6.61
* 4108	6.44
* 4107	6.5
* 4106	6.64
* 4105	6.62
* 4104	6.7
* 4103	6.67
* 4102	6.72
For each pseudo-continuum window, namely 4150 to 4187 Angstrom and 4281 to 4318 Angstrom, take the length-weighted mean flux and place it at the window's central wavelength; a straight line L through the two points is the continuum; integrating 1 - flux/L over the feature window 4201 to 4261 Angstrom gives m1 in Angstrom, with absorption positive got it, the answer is 2.62 Angstrom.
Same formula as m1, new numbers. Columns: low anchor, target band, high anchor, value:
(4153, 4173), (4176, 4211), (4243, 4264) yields 2.9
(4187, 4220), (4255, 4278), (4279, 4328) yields 2.0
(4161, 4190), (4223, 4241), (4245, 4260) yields -0.3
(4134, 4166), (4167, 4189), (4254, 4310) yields 1.4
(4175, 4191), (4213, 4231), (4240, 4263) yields -0.1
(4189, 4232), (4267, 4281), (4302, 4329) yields 2.6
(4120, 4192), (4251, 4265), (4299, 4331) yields 1.8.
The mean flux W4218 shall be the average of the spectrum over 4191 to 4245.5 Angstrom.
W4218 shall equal 3.93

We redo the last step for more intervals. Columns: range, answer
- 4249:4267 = 3.38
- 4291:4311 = 2.83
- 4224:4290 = 3.34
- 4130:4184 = 5.29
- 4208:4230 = 3.9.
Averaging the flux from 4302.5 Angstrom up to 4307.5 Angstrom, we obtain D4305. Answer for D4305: 2.84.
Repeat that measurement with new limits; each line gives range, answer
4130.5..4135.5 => 5.81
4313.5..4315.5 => 3.07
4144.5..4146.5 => 5.72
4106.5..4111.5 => 6.46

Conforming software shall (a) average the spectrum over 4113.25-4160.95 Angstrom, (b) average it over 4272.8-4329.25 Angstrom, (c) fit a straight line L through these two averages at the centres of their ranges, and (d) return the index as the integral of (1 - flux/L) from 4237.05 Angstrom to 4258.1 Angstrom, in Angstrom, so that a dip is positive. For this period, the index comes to 1.7 Angstrom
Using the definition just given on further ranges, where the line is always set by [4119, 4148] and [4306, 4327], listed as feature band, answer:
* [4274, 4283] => 2.12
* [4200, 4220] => 3.56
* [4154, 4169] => 0.56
